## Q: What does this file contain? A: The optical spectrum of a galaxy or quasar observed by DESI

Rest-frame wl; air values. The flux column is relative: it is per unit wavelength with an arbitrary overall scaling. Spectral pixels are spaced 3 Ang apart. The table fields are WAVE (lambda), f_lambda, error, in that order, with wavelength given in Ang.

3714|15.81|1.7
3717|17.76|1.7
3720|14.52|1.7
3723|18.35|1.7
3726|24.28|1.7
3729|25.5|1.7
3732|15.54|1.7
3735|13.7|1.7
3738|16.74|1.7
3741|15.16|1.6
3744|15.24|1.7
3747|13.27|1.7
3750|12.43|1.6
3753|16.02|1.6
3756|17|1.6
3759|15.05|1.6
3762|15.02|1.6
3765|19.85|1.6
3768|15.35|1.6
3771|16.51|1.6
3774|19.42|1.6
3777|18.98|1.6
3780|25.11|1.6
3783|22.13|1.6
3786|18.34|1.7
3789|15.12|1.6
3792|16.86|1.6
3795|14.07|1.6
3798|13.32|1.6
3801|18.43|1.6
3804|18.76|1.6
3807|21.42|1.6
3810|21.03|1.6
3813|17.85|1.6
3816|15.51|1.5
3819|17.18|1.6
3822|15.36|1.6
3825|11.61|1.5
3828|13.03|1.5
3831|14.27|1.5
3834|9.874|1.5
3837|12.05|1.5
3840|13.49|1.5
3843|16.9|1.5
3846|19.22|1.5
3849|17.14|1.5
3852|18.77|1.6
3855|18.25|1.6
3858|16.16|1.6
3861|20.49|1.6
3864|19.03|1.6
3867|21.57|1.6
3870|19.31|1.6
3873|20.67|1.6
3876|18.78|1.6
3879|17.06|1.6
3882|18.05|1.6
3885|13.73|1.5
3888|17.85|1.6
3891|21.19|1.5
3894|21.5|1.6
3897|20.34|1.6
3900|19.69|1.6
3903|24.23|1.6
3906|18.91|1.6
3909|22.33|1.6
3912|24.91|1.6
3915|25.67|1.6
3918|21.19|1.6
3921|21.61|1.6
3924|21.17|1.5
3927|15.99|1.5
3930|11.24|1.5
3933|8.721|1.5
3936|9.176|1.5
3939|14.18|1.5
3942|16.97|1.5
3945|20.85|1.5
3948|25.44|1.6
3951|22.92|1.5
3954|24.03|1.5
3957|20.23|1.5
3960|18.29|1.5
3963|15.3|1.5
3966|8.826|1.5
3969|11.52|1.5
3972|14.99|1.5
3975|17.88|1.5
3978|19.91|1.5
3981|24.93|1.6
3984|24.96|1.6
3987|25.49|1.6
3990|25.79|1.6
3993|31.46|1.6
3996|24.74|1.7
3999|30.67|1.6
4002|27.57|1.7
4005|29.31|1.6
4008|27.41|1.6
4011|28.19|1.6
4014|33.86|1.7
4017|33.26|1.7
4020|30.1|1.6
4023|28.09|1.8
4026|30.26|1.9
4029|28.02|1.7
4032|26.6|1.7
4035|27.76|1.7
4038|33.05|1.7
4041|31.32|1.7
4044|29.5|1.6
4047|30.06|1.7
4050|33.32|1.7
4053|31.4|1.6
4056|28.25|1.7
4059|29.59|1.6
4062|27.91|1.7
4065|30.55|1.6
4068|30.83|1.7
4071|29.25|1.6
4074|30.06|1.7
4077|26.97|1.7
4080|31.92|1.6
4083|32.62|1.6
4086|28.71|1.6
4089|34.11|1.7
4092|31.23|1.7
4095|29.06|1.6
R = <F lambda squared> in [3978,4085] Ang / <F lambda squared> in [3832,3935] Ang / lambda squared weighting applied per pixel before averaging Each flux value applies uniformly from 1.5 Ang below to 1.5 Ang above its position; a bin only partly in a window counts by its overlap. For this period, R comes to 1.71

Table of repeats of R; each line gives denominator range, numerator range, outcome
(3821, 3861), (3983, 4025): 2.04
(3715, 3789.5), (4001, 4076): 1.98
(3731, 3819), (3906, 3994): 1.25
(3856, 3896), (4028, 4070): 1.73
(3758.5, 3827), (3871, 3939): 1.13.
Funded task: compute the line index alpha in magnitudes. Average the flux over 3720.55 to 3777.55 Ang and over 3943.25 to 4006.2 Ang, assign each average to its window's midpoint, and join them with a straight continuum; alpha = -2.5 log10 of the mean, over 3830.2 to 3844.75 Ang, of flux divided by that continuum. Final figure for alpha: 0.38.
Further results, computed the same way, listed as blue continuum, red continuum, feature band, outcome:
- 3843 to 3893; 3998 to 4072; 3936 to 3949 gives 0.30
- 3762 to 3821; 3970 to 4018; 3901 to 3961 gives 0.21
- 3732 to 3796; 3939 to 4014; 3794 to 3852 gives 0.15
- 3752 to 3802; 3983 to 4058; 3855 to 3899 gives 0.18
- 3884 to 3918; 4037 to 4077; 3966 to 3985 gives 0.38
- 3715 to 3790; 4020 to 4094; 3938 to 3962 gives 0.25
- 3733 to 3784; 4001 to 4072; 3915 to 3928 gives 0.17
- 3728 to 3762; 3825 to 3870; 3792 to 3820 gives -0.09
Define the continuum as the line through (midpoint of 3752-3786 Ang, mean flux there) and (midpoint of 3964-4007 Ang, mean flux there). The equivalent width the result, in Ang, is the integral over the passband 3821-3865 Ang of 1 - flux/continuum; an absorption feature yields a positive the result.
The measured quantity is 9.2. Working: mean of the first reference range 18.3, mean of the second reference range 22.7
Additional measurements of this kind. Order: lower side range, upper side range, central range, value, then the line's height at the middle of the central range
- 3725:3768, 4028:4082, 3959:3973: 6.7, 26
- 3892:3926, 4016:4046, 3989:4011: -0.4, 27.7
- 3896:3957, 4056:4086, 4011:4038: -3.5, 26.5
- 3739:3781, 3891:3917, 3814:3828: 3.1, 19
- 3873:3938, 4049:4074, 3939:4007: 5.7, 23.6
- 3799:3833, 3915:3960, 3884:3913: -4.4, 17.8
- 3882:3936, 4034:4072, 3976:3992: 0.4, 24.9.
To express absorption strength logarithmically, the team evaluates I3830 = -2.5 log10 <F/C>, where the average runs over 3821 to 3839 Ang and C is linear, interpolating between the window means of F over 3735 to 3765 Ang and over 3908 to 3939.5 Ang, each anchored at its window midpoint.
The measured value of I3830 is 0.29 mag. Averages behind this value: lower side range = 15.3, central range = 12.6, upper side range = 17.9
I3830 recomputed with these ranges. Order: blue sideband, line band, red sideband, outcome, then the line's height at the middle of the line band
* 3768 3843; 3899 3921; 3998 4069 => 0.01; 22.7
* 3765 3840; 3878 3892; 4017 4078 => 0.21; 21.1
